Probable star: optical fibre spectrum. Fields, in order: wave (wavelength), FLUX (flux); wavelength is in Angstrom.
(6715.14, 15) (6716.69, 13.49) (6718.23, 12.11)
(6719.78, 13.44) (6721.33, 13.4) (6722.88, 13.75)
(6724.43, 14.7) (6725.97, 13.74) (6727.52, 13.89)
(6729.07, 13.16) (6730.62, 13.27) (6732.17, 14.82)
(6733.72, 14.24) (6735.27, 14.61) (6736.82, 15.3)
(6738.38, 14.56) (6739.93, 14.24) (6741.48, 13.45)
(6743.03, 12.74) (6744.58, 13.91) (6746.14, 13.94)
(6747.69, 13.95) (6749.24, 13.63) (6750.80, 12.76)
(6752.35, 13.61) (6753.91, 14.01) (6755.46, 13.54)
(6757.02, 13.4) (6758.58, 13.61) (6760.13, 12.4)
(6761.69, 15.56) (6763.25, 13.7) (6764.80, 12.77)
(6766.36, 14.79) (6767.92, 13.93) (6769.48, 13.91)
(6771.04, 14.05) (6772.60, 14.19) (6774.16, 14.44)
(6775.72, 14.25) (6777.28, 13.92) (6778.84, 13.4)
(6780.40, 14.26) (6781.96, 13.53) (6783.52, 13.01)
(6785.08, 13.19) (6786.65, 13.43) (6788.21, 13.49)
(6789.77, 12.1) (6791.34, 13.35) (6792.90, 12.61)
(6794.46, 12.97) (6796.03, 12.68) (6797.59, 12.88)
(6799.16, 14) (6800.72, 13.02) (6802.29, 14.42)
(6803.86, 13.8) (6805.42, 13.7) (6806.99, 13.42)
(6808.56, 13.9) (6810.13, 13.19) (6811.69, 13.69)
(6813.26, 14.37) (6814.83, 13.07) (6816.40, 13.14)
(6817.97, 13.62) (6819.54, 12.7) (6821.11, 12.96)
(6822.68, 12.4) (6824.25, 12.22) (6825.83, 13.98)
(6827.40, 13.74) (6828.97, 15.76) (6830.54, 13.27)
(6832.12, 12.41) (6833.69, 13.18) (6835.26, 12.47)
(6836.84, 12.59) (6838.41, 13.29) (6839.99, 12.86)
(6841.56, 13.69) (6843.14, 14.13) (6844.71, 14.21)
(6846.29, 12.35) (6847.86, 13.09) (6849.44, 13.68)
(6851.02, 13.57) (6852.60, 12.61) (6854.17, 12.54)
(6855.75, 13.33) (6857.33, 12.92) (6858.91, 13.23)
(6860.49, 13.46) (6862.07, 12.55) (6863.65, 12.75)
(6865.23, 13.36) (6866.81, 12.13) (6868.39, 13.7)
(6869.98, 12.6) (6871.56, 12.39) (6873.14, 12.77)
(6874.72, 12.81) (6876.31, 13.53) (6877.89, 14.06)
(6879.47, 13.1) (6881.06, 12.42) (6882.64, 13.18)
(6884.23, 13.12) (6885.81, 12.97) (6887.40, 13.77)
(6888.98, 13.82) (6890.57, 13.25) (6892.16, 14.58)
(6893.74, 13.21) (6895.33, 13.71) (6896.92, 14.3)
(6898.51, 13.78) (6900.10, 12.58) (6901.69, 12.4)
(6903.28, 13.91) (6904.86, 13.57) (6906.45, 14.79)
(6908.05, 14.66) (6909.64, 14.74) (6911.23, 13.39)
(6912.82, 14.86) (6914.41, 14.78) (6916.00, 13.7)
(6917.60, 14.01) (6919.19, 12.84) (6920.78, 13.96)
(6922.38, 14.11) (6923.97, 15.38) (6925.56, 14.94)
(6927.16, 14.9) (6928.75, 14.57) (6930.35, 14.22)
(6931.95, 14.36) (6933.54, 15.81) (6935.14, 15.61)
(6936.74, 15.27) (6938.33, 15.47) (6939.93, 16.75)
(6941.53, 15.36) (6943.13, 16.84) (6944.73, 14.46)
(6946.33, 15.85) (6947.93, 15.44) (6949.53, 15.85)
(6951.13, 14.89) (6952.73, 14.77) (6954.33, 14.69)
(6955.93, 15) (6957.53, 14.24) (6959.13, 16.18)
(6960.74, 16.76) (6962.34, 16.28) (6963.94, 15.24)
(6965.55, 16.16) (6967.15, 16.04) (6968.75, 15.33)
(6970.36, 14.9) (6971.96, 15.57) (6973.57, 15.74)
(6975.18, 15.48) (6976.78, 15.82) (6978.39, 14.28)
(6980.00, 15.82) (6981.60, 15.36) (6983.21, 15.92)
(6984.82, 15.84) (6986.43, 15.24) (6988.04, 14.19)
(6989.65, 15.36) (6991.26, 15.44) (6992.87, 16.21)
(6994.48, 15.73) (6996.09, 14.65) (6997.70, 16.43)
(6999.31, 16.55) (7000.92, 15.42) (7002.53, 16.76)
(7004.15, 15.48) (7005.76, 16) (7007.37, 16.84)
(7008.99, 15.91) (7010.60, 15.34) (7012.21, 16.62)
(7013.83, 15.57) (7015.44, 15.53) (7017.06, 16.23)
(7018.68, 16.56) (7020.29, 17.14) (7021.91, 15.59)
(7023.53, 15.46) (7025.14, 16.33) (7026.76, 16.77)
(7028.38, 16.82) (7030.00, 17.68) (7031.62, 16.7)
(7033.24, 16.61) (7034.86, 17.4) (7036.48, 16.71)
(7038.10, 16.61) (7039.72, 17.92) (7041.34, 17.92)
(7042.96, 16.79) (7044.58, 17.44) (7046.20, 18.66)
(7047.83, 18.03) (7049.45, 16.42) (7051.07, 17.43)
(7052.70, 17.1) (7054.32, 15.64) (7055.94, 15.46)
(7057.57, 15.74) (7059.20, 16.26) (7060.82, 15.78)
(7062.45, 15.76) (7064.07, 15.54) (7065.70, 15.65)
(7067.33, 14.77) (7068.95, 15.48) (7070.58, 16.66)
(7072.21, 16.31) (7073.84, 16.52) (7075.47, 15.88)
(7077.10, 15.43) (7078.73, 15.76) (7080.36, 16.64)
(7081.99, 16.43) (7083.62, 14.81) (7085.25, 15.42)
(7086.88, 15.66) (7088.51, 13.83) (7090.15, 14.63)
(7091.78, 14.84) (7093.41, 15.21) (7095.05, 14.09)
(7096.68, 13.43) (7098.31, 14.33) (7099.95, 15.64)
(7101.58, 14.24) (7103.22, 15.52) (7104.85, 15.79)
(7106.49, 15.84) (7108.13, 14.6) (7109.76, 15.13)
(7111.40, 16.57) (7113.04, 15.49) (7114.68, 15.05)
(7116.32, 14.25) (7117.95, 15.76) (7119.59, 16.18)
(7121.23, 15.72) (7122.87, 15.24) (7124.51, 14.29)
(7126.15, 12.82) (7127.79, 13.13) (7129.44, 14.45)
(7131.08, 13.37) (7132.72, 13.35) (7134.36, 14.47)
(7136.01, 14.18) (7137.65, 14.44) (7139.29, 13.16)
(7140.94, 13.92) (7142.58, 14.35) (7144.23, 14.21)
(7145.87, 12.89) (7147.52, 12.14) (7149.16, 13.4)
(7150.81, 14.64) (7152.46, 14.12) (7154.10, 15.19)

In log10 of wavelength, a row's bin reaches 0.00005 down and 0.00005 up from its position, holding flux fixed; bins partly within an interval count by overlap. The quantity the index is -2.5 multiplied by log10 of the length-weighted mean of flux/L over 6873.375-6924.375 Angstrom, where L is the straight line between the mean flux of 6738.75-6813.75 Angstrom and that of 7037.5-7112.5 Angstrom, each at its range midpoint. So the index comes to 0.064 mag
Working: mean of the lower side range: 13.6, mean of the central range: 13.7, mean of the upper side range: 15.9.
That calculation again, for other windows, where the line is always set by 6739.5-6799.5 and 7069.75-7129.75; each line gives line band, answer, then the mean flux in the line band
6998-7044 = -0.12 mag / 16.5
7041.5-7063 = -0.12 mag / 16.7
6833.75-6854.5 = 0.06 mag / 13.2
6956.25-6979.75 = -0.07 mag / 15.6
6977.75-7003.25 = -0.07 mag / 15.6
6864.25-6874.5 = 0.10 mag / 12.8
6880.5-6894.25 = 0.06 mag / 13.4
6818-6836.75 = 0.05 mag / 13.2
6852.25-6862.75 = 0.08 mag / 13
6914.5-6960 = -0.04 mag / 15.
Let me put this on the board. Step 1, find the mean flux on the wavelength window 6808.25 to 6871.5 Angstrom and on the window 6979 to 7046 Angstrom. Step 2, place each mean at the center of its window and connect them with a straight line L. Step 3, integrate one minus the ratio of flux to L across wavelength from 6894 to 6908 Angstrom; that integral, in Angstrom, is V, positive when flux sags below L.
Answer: 0.6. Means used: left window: 13.2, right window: 16.2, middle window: 13.7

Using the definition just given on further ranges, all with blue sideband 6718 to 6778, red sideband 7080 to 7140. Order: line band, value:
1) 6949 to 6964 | -1.0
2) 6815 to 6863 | 3.0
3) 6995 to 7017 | -2.1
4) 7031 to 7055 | -4.2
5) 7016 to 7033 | -2.3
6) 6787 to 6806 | 1.0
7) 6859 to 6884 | 2.1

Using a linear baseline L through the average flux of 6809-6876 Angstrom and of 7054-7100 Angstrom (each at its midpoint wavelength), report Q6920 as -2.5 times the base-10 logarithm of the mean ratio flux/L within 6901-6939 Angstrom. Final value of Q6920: -0.04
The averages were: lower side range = 13.2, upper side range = 15.4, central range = 14.4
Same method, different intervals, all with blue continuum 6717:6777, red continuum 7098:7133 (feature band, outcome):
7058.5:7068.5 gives -0.06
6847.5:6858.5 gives 0.08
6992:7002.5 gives -0.10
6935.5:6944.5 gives -0.10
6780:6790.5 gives 0.05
